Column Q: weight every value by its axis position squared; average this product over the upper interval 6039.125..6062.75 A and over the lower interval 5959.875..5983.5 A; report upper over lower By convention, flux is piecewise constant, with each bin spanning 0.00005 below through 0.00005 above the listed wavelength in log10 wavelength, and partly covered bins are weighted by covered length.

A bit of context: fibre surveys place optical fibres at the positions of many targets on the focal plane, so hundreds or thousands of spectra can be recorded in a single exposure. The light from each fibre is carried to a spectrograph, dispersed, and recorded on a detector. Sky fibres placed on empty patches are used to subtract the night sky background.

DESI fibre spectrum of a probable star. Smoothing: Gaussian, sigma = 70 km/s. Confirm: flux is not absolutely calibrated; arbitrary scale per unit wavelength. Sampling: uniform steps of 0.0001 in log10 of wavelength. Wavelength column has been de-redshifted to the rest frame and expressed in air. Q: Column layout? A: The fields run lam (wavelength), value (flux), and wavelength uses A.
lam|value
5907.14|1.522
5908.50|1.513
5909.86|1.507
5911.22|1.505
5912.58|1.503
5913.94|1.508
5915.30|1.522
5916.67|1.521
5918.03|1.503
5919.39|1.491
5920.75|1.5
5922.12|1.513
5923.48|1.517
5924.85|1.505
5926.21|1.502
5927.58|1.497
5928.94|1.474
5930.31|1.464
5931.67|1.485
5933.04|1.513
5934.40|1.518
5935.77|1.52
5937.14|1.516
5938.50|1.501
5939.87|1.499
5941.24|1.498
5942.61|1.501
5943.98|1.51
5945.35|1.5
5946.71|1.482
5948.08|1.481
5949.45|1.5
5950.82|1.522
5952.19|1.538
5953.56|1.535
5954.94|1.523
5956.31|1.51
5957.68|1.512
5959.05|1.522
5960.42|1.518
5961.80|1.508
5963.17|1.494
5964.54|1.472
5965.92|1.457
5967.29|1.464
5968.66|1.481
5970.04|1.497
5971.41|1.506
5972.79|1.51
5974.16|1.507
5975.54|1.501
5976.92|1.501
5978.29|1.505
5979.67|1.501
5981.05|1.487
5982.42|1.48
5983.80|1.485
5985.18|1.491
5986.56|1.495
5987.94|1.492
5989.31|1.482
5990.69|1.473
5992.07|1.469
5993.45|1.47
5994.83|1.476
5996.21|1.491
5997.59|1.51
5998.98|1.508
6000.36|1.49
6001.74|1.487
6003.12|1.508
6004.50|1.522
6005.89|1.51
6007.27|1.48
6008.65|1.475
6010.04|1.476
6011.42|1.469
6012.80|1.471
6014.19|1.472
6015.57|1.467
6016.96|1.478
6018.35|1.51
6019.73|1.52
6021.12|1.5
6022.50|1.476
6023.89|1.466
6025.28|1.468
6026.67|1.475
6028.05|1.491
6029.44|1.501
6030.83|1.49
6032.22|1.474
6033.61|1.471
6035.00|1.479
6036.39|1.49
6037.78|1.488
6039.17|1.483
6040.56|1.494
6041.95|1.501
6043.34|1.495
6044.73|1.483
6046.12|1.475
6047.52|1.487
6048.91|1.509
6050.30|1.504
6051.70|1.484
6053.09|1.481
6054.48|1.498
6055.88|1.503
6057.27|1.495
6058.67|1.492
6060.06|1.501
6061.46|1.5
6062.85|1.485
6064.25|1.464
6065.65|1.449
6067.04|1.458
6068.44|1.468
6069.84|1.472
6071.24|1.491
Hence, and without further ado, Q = 1.03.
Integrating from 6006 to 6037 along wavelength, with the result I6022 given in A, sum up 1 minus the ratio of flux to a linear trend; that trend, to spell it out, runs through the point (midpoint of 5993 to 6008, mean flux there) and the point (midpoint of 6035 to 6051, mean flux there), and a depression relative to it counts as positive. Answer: 0.24 A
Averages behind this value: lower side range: 1.5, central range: 1.48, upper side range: 1.49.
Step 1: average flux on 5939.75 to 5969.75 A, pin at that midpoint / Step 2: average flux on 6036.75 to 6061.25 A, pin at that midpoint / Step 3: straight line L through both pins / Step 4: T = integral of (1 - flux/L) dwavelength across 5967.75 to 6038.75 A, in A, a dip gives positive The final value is 0.4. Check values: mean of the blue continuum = 1.5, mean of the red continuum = 1.49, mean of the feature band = 1.49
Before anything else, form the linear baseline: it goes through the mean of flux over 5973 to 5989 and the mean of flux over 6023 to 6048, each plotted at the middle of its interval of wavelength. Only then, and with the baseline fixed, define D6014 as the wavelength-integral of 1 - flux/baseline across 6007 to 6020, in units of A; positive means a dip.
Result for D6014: 0.1 A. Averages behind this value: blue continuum 1.5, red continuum 1.48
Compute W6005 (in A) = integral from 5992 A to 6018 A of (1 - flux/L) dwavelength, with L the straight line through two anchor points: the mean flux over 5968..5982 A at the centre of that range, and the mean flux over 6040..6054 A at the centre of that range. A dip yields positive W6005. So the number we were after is 0.2 A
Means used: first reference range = 1.5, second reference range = 1.49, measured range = 1.49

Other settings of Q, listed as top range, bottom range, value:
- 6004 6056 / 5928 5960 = 1.02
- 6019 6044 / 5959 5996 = 1.02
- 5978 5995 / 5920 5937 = 1.01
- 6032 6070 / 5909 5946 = 1.03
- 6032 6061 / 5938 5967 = 1.02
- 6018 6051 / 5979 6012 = 1.01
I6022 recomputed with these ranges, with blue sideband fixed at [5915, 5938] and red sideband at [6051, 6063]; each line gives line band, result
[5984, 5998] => 0.1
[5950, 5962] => -0.2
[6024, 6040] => 0.1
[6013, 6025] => 0.1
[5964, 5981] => 0.1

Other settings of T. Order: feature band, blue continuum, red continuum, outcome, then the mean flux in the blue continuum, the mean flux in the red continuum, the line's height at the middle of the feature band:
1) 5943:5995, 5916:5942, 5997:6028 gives -0.04 A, 1.5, 1.49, 1.5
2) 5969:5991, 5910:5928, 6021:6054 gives 0.02 A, 1.51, 1.49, 1.5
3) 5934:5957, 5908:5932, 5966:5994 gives -0.19 A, 1.5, 1.49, 1.5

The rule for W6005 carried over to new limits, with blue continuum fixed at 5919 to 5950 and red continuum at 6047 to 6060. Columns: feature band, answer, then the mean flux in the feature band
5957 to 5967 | 0.0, 1.5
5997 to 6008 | 0.0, 1.5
